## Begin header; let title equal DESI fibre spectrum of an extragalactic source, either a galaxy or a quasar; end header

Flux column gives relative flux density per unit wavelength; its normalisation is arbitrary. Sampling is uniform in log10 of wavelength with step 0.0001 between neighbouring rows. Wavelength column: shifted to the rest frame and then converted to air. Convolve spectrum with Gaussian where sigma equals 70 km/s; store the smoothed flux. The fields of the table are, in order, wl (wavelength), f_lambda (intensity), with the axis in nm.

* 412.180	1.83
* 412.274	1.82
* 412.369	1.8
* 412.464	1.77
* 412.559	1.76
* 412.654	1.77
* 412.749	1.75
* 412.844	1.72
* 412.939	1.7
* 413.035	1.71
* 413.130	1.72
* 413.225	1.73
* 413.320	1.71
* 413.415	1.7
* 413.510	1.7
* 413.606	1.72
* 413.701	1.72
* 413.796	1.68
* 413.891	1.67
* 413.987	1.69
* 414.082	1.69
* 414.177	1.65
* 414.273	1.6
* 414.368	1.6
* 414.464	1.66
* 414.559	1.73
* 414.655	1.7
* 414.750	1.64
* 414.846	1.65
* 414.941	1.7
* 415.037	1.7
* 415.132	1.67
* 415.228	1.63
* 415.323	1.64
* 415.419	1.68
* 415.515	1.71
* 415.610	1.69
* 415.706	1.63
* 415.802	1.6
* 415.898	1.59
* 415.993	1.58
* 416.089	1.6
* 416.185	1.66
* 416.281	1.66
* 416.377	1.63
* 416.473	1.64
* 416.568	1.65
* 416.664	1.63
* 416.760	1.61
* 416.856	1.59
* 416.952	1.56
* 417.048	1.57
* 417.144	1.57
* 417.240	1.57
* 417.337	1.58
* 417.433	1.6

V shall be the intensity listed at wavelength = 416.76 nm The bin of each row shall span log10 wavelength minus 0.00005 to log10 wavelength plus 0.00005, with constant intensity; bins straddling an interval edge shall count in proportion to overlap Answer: 1.61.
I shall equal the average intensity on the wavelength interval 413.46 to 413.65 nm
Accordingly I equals 1.7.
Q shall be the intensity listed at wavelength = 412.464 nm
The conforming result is 1.77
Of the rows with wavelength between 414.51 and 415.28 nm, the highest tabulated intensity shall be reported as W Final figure 1.73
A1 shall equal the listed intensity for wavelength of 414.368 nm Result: 1.6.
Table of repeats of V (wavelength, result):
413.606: 1.72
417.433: 1.6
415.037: 1.7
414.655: 1.7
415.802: 1.6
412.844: 1.72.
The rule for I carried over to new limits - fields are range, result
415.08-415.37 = 1.65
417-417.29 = 1.57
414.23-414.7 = 1.66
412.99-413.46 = 1.72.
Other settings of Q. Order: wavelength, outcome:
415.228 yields 1.63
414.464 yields 1.66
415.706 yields 1.63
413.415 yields 1.7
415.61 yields 1.69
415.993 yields 1.58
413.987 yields 1.69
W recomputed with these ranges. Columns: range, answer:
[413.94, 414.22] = 1.69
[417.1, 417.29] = 1.57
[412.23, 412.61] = 1.82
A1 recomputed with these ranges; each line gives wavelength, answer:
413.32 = 1.71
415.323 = 1.64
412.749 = 1.75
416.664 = 1.63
